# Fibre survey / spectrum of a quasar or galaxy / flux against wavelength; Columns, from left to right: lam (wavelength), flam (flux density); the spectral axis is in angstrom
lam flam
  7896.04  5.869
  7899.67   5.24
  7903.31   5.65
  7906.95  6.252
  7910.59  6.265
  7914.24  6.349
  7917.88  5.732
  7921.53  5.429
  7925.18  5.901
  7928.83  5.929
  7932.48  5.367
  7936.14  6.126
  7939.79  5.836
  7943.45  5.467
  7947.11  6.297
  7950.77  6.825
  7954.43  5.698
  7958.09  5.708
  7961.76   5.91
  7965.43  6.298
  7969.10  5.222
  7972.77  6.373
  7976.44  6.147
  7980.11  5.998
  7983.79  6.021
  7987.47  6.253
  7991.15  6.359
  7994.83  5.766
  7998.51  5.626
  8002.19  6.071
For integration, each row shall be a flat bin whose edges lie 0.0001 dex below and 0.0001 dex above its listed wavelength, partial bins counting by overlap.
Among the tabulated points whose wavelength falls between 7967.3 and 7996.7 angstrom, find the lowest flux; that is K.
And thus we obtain 5.222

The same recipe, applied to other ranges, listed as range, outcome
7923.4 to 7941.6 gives 5.367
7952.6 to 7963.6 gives 5.698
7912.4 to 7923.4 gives 5.429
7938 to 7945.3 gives 5.467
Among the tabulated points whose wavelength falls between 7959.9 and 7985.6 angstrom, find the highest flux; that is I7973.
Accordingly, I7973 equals 6.373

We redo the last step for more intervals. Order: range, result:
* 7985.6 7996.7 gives 6.359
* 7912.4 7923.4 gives 6.349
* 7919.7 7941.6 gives 6.126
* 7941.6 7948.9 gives 6.297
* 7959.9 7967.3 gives 6.298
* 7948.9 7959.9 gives 6.825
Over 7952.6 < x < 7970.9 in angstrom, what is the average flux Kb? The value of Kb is 5.77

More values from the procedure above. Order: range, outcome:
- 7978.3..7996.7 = 6.08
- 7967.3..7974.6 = 5.8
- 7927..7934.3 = 5.65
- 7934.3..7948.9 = 5.93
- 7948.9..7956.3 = 6.26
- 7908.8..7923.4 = 5.94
